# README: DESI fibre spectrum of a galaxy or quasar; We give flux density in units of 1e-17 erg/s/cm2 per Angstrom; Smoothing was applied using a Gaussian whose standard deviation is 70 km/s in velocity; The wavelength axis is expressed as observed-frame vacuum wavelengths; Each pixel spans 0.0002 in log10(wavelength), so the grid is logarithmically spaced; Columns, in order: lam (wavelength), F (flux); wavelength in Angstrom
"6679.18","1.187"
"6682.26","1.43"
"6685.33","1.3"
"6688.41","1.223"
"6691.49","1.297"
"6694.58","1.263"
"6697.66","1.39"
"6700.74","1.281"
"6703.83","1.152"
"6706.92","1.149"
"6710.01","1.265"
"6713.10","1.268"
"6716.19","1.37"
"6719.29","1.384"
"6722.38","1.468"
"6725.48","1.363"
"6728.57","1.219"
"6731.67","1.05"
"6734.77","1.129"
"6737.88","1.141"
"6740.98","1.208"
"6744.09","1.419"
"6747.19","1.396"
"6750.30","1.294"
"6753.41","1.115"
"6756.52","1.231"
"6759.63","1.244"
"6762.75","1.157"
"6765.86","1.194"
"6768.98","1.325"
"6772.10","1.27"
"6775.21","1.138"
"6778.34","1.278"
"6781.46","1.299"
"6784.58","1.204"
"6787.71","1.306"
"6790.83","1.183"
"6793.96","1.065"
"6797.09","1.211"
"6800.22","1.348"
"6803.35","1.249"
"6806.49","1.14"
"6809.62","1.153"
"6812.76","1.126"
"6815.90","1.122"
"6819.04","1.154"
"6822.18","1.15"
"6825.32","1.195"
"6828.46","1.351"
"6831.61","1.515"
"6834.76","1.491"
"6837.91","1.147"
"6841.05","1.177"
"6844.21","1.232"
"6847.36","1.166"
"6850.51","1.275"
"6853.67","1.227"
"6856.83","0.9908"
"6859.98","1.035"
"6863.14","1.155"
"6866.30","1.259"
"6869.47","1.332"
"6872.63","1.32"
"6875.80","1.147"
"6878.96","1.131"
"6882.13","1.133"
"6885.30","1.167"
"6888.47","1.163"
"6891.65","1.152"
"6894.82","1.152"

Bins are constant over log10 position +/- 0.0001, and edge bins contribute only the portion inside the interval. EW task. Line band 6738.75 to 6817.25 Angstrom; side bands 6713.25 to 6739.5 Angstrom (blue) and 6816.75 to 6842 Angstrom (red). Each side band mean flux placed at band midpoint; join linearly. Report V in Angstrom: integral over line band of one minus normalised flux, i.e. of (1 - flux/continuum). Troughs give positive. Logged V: 2.6 Angstrom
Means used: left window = 1.27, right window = 1.27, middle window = 1.23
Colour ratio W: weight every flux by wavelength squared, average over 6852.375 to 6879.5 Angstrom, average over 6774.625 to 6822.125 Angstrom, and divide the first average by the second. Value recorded 1.0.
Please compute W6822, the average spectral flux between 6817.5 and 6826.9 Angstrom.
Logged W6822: 1.17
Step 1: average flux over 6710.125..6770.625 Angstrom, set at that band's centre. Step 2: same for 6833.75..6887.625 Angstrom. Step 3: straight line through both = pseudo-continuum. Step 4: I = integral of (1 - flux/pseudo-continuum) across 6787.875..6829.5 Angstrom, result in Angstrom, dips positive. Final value 1.2 Angstrom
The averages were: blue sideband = 1.26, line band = 1.19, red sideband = 1.2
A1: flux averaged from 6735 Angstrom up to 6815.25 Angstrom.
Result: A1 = 1.22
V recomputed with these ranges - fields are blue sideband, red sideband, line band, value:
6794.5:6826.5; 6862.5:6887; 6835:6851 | -0.3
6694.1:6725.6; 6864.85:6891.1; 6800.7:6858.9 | 0.8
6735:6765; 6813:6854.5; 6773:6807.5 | 0.5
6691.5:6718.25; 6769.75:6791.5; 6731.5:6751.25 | 0.2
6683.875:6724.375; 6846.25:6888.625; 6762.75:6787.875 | 0.0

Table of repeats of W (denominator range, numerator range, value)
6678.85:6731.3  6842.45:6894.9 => 0.96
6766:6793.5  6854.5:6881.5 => 0.97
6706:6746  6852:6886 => 0.97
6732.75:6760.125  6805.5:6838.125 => 1.02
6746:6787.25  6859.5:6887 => 0.99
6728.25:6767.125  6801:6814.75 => 0.98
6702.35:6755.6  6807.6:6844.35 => 1.01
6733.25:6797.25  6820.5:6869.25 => 1.02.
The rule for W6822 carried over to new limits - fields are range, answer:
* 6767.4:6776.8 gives 1.24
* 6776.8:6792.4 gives 1.25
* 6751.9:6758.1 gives 1.17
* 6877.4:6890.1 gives 1.15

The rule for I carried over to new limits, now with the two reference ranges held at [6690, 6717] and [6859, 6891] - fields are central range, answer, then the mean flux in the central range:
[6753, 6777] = 0.5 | 1.21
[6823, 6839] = -1.7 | 1.34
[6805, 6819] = 0.9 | 1.14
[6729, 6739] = 1.1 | 1.12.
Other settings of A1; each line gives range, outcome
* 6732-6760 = 1.23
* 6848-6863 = 1.14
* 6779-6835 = 1.23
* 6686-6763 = 1.26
